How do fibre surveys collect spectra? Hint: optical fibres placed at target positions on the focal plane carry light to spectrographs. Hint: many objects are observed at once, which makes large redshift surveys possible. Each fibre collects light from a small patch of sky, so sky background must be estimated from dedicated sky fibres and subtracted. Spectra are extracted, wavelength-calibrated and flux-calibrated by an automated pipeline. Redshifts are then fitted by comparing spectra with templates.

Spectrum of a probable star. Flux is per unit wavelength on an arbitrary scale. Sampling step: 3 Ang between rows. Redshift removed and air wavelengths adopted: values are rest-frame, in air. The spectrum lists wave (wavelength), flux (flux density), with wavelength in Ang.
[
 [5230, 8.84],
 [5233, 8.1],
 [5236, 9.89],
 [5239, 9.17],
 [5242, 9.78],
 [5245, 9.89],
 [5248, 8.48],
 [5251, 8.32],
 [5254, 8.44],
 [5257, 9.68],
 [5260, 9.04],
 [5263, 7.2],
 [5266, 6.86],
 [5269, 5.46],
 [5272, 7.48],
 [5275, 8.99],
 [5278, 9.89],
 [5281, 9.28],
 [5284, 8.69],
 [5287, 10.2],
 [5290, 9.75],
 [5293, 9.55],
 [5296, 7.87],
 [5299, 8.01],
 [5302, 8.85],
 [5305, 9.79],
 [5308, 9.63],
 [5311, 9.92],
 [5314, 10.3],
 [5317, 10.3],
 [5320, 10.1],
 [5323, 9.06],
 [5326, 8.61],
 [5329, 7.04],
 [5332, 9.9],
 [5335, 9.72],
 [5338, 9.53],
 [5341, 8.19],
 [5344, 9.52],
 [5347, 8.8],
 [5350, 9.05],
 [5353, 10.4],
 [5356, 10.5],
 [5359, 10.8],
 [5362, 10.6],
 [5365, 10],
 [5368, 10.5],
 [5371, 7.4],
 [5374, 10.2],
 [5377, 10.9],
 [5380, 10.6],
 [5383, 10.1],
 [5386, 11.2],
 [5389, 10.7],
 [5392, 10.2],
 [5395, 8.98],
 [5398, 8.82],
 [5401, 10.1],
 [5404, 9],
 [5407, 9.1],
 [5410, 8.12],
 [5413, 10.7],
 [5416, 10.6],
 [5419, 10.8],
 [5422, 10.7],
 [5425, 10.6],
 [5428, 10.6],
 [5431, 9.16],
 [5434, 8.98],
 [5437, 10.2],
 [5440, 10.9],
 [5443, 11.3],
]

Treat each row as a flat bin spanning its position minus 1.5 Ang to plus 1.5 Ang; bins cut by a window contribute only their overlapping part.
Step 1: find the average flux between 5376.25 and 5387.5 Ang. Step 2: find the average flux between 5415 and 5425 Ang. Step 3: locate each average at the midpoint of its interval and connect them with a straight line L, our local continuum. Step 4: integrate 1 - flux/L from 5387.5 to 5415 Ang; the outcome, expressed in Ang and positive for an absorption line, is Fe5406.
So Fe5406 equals 2.94 Ang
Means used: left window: 10.7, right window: 10.7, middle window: 9.54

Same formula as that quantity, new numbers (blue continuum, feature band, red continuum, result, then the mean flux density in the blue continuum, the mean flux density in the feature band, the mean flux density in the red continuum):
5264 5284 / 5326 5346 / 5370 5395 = 0.6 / 8.03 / 8.95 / 10.1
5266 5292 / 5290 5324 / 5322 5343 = -2.6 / 8.63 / 9.42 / 8.88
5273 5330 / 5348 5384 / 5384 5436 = -1.6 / 9.26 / 10.1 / 9.91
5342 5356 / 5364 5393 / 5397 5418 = -2.0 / 9.51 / 10.2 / 9.54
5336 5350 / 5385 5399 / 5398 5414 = -1.1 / 9.04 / 9.98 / 9.31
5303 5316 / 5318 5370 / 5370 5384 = 1.9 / 9.88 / 9.53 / 9.92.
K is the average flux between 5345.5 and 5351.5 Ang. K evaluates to 8.93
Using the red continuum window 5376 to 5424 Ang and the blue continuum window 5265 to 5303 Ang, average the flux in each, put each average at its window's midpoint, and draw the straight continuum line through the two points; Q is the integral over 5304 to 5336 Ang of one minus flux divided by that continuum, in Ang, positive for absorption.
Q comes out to -1.7 Ang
